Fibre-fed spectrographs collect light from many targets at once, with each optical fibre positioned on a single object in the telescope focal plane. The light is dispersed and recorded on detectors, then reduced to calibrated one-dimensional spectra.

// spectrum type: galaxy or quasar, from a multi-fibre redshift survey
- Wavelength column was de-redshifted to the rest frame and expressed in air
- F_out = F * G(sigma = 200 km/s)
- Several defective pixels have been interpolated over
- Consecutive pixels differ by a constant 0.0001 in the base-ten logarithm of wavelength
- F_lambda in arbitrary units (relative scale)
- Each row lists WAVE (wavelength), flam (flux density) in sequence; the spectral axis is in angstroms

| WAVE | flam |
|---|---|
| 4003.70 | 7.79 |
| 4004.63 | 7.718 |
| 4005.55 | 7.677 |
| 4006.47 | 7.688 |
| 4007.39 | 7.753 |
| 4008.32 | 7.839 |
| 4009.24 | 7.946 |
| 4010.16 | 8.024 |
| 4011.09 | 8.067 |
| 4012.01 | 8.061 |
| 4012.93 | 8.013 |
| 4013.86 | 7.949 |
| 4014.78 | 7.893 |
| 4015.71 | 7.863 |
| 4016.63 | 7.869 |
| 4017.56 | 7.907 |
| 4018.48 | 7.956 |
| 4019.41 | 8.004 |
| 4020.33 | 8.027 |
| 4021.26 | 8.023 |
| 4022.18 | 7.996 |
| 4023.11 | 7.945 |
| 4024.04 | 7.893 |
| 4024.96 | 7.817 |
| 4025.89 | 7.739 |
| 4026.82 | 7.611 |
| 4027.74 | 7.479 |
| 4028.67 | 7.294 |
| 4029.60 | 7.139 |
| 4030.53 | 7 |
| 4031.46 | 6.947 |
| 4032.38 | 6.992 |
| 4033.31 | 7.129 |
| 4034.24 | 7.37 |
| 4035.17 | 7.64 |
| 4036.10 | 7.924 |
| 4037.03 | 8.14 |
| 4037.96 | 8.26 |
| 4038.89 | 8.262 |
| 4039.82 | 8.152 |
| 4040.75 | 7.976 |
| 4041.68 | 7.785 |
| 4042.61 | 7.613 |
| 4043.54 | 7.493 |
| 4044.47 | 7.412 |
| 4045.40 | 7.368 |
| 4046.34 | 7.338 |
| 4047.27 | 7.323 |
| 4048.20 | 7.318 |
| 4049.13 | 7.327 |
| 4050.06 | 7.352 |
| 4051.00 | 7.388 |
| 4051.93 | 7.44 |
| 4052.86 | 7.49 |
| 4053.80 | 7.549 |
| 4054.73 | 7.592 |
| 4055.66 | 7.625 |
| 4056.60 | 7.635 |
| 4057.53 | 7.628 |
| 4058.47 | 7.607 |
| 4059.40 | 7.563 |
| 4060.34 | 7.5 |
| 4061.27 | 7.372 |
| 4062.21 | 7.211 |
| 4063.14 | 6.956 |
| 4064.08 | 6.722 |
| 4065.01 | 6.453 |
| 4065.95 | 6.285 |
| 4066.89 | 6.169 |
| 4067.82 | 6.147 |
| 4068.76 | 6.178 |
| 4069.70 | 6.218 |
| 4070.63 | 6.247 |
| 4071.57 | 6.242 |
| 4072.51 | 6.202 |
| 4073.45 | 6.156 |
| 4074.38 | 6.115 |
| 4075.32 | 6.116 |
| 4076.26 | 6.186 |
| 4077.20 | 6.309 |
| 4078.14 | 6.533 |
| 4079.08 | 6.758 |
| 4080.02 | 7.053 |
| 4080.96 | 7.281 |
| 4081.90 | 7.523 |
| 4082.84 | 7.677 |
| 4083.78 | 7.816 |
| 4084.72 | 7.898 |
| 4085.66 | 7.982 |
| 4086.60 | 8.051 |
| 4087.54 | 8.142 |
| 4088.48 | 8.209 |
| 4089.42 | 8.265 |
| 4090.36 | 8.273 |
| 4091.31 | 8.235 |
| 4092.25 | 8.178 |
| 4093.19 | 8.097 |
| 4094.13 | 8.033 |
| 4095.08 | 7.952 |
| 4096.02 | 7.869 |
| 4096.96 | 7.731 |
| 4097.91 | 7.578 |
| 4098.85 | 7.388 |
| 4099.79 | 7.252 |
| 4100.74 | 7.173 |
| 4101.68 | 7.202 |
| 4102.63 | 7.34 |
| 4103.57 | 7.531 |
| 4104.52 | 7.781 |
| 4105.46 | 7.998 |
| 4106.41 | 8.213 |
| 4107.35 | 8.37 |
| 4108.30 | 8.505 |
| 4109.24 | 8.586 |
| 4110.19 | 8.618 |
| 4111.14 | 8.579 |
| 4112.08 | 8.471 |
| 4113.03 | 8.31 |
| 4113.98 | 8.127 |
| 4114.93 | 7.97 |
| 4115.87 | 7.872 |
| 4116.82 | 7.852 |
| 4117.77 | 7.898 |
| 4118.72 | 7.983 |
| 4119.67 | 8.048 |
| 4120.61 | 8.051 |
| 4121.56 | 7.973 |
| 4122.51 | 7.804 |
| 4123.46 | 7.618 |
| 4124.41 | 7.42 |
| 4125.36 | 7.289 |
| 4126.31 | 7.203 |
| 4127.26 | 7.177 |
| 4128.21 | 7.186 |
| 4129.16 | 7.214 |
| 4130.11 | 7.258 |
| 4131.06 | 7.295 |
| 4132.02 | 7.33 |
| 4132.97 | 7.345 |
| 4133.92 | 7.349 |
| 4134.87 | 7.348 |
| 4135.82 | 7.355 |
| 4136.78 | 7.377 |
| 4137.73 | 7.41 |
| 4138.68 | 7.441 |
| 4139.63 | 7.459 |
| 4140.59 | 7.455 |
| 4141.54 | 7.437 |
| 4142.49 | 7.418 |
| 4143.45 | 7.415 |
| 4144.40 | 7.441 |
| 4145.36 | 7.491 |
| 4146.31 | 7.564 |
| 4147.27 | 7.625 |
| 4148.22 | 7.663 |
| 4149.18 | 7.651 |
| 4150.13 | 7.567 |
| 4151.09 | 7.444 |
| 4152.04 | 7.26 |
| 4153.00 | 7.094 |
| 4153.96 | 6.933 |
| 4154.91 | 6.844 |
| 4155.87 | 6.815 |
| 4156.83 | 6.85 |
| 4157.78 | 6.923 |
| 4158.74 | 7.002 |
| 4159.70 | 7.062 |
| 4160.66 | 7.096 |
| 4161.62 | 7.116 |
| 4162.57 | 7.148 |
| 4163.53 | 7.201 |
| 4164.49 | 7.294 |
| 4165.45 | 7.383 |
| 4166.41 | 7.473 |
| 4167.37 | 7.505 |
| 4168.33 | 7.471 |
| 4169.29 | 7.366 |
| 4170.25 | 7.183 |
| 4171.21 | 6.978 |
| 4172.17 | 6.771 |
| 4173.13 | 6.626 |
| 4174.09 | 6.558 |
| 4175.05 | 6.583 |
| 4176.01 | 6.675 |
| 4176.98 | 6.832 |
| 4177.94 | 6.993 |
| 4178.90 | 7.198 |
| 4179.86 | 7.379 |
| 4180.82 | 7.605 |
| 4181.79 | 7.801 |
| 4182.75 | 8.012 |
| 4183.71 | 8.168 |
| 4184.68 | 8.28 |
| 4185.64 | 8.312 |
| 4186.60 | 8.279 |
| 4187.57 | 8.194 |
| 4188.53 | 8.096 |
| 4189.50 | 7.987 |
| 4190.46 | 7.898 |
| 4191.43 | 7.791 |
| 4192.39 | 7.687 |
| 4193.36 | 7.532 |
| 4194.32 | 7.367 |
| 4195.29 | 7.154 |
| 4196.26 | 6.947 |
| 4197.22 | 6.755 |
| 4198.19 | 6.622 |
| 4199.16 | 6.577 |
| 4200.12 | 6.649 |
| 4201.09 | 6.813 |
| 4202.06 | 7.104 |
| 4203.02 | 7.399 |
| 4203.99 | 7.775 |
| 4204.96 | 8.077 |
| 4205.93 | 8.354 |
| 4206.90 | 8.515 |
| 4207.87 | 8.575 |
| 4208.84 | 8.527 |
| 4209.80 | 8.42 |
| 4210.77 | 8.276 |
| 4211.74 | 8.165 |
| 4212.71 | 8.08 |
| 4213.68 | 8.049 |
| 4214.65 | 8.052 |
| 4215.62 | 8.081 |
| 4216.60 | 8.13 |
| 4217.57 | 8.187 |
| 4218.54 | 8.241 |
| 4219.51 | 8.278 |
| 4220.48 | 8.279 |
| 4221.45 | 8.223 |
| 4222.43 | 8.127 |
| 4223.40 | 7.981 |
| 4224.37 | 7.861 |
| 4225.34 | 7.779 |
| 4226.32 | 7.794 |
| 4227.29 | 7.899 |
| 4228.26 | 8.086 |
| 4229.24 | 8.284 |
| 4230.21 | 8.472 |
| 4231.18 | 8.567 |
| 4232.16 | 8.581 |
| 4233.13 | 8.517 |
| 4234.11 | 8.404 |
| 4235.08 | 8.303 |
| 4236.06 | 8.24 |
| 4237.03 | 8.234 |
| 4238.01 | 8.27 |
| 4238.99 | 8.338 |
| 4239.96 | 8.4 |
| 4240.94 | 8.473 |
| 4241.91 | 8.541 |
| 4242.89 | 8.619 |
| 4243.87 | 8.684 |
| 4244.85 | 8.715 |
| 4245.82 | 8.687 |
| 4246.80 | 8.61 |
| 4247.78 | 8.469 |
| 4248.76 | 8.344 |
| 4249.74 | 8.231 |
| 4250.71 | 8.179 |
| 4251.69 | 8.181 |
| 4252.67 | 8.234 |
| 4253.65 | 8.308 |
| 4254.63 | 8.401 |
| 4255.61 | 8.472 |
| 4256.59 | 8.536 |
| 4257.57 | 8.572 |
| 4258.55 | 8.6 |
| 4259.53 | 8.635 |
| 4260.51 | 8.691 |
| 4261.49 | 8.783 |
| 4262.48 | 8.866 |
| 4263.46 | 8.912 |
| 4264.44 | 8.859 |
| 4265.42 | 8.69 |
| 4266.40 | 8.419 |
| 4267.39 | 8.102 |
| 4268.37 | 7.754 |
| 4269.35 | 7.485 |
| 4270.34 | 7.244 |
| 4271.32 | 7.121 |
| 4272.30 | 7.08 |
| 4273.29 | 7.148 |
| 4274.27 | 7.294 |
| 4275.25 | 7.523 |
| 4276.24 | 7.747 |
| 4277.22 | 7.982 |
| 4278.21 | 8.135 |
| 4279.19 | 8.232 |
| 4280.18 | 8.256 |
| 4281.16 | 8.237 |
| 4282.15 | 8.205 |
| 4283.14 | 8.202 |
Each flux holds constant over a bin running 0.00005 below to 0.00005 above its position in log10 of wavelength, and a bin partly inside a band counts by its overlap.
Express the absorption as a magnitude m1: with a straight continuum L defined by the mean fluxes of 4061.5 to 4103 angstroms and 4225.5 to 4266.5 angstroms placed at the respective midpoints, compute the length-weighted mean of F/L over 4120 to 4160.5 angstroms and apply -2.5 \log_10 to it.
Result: 0.04 mag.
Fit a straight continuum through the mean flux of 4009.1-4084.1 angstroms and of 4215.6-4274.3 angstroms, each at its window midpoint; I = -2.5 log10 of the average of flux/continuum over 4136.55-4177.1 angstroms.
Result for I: 0.09 mag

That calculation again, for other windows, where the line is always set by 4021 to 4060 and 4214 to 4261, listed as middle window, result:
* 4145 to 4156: 0.09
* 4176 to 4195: 0.06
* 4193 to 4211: 0.09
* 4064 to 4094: 0.10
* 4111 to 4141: 0.04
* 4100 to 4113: -0.03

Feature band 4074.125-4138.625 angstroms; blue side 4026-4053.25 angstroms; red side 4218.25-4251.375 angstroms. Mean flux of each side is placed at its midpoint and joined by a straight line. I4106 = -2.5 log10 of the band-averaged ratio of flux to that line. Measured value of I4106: 0.02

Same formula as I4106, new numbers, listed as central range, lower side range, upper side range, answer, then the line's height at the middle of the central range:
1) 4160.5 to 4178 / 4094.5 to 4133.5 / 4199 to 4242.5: 0.13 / 7.94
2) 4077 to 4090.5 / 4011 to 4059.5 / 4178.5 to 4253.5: 0.02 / 7.76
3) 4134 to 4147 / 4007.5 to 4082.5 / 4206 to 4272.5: 0.05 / 7.81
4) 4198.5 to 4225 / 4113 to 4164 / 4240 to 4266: 0.03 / 8.14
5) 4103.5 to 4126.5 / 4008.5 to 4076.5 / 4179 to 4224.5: -0.06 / 7.59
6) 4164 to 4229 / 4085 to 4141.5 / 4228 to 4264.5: 0.08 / 8.22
